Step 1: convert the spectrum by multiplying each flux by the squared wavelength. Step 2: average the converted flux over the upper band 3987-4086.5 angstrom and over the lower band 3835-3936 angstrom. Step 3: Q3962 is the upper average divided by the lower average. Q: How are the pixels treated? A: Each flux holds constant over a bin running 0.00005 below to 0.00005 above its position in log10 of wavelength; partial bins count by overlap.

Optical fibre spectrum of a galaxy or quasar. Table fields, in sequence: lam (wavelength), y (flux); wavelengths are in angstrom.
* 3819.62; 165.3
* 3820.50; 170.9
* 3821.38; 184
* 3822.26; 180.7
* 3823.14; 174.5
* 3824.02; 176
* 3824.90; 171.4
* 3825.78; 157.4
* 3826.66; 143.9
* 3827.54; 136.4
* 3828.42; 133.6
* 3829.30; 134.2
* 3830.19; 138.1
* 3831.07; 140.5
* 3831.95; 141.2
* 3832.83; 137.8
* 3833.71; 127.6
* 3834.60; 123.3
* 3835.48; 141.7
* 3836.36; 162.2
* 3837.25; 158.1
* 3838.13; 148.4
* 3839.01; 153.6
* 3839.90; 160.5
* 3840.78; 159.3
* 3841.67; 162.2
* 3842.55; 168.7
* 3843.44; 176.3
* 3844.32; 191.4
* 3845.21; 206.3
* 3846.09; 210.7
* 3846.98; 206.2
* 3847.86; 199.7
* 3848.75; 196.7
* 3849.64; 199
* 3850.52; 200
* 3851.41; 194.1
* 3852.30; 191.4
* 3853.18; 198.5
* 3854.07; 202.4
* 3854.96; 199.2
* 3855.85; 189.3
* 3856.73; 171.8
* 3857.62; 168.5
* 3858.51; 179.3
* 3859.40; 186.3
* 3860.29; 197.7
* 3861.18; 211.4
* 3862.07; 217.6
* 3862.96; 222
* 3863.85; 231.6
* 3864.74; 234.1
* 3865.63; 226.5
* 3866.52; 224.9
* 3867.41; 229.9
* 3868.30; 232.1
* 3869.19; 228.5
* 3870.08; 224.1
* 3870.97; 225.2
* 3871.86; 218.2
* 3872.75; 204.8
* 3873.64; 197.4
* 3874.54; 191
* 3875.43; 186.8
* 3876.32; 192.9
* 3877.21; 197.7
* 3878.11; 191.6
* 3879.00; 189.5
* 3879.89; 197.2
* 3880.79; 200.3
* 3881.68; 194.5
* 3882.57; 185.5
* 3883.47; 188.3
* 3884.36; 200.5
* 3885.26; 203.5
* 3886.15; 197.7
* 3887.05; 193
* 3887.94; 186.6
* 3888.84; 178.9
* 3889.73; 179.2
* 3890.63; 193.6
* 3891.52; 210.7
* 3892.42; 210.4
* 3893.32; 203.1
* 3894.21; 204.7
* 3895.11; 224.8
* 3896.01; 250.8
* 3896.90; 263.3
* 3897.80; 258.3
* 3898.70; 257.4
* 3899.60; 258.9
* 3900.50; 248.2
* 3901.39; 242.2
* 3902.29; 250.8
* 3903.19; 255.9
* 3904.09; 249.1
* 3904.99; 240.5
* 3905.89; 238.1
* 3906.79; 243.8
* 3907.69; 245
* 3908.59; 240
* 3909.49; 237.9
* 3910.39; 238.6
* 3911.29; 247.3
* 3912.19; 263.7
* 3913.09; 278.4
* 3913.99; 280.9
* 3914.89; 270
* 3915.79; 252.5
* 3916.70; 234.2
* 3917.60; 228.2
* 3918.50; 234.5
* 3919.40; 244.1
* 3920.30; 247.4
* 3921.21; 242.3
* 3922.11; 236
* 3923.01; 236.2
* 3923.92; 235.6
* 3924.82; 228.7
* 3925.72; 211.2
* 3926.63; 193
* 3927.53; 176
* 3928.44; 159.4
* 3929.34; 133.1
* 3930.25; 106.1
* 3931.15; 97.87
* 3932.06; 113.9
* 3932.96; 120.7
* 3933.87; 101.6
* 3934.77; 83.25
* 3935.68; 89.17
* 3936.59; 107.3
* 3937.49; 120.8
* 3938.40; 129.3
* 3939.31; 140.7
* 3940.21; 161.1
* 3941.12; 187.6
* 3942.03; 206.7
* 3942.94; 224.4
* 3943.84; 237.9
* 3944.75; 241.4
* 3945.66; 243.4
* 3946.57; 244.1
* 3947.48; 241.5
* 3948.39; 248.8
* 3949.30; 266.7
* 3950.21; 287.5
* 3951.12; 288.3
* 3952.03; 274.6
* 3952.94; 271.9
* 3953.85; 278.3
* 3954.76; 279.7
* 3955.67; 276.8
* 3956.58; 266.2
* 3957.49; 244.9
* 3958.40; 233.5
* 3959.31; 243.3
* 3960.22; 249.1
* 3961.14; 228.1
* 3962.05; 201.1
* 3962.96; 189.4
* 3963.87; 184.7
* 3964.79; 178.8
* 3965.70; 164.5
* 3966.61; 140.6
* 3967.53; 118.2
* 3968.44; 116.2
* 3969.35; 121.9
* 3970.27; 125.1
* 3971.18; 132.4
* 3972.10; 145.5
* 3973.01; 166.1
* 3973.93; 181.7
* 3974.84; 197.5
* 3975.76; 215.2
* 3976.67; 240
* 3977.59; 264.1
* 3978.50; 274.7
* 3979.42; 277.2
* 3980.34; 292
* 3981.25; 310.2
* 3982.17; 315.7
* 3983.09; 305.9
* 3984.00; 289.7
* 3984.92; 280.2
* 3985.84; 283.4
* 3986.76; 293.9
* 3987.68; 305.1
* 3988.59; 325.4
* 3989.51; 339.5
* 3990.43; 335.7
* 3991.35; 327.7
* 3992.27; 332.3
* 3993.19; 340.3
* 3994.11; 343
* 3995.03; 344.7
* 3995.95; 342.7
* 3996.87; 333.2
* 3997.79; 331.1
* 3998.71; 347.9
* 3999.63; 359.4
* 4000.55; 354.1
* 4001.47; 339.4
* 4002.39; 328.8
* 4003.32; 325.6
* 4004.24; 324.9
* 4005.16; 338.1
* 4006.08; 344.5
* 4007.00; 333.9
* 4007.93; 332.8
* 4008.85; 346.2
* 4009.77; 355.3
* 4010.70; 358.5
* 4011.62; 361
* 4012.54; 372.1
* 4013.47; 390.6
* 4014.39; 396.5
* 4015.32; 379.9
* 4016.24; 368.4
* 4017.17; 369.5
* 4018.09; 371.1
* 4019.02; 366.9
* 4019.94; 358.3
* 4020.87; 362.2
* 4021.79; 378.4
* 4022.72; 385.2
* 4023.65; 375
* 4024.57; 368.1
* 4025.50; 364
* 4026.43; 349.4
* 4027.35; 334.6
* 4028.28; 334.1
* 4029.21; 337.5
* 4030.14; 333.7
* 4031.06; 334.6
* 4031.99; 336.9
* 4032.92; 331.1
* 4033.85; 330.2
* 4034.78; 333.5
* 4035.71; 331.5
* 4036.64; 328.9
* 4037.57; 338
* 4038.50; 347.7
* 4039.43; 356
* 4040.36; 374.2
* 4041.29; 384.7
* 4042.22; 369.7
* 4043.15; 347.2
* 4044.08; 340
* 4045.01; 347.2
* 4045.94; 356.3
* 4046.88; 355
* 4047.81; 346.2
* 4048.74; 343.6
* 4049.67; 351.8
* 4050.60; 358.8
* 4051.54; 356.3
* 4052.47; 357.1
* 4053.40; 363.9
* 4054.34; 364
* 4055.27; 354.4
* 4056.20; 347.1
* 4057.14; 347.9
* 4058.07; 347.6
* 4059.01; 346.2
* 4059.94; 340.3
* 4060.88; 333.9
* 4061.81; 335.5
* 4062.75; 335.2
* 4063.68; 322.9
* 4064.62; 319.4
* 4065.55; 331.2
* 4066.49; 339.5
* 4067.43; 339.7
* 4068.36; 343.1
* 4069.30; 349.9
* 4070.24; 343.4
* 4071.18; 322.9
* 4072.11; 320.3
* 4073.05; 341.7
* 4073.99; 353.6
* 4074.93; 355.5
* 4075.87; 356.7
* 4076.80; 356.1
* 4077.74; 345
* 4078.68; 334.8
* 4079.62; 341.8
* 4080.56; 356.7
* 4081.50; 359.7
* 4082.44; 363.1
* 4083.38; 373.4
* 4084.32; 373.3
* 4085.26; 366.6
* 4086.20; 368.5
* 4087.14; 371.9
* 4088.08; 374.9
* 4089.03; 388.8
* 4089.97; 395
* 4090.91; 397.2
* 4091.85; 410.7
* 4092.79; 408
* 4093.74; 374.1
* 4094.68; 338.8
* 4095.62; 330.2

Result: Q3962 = 1.84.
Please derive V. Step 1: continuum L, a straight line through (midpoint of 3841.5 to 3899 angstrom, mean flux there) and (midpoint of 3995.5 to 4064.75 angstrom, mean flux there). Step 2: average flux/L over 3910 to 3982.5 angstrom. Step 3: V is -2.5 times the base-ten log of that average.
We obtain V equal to 0.29 mag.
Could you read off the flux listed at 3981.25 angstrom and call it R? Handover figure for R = 310.2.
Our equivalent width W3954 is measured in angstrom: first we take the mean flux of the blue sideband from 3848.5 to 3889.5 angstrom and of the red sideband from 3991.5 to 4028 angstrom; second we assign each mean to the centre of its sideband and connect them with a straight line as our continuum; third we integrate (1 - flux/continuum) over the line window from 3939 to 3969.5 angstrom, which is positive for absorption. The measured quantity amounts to 7.43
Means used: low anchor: 202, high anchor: 354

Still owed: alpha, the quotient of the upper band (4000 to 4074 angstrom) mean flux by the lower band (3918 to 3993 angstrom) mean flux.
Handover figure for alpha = 1.60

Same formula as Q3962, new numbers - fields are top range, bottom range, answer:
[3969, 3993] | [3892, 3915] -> 1.09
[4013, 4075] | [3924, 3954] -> 1.96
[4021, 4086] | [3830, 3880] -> 2.04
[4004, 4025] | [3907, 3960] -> 1.76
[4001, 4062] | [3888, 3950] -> 1.76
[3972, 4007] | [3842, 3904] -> 1.54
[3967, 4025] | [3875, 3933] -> 1.49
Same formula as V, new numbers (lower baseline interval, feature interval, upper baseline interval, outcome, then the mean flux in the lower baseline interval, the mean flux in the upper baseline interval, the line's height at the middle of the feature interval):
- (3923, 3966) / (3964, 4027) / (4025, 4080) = -0.11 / 200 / 345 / 269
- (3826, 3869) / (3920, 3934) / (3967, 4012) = 0.32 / 181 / 288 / 241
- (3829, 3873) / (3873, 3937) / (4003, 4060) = 0.13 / 187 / 353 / 237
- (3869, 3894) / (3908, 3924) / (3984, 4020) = -0.03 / 199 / 342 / 240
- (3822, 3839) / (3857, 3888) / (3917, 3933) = -0.21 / 149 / 194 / 169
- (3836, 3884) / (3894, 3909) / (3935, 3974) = -0.23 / 196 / 201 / 198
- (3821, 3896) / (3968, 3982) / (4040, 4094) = 0.34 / 188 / 355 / 281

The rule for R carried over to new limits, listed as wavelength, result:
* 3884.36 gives 200.5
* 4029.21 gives 337.5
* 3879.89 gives 197.2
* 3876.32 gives 192.9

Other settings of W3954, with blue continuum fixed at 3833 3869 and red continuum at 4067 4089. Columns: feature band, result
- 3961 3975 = 5.82 angstrom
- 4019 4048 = -2.70 angstrom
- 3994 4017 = -3.78 angstrom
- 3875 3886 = 0.85 angstrom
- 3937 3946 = 2.36 angstrom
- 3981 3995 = -1.35 angstrom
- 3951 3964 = 0.88 angstrom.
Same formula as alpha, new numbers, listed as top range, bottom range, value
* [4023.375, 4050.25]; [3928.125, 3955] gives 1.84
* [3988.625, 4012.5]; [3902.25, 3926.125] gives 1.39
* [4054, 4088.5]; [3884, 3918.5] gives 1.49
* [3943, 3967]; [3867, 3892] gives 1.19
